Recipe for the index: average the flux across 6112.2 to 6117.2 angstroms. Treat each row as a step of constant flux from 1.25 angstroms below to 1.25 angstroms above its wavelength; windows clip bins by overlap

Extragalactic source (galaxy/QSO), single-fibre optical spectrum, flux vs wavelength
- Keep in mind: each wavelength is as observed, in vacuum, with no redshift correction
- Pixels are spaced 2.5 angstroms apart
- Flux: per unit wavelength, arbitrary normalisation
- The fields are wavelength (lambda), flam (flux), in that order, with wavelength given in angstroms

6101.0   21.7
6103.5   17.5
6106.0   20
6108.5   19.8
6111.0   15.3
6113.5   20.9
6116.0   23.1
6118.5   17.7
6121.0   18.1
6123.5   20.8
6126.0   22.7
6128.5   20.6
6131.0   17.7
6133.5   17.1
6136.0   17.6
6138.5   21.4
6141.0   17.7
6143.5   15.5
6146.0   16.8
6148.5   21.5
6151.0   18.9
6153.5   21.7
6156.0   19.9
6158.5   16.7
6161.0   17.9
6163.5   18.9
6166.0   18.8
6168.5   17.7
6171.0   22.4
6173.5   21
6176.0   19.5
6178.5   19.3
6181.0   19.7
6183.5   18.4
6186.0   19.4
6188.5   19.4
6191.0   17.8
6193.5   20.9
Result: 21.9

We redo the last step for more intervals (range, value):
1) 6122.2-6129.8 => 21.3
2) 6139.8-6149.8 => 17.9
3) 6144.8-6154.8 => 19.7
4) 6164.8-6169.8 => 18.3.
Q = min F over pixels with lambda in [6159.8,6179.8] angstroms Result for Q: 17.7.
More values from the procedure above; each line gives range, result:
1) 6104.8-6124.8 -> 15.3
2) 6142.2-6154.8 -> 15.5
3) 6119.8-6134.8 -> 17.1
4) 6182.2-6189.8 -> 18.4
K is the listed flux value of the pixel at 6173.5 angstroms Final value 21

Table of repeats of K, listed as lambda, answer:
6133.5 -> 17.1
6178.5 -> 19.3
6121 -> 18.1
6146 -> 16.8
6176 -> 19.5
